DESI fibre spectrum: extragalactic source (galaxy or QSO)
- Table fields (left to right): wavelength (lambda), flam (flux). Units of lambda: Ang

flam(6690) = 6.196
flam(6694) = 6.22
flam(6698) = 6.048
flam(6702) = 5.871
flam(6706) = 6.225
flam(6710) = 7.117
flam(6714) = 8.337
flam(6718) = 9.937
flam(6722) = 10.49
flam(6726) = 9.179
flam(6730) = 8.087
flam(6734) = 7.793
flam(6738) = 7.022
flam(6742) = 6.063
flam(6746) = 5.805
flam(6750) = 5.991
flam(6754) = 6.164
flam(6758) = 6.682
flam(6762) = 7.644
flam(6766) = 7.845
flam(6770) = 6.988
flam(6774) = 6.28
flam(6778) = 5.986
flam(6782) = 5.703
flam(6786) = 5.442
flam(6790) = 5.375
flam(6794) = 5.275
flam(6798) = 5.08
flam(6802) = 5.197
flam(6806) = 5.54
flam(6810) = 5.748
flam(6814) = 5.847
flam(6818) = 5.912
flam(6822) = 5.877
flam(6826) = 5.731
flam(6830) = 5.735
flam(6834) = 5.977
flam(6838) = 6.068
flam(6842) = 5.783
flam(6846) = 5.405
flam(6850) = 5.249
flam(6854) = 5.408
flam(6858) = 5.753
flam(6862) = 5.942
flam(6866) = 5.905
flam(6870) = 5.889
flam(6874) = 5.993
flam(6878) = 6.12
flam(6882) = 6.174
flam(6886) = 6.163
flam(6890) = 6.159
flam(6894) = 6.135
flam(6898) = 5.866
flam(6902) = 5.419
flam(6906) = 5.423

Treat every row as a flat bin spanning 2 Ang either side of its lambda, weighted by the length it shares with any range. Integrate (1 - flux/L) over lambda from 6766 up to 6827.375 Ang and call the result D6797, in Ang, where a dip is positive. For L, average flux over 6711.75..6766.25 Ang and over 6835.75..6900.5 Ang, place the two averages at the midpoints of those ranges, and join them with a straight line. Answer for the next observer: 9.4 Ang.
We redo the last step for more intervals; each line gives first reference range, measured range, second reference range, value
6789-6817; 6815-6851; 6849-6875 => -1.06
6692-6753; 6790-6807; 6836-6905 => 3.35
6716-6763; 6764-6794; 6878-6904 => 4.19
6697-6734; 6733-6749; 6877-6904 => 2.34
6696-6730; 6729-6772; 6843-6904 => 3.10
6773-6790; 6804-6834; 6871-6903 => 0.39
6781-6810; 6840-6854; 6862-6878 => 0.75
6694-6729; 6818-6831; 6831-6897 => 1.17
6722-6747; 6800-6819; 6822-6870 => 2.15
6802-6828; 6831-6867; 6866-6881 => 1.04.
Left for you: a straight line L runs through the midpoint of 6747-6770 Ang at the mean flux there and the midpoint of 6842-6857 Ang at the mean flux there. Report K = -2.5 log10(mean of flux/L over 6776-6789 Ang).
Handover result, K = 0.14 mag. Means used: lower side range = 6.83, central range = 5.68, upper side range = 5.44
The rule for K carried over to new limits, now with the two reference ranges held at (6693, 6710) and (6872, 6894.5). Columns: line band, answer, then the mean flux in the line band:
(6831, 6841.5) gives 0.03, 5.96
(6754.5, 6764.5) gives -0.14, 7.05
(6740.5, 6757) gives 0.02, 6.05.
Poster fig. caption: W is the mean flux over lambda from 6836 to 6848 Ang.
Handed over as 5.75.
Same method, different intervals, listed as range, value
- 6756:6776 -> 7.09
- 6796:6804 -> 5.14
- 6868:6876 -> 5.94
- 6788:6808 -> 5.29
